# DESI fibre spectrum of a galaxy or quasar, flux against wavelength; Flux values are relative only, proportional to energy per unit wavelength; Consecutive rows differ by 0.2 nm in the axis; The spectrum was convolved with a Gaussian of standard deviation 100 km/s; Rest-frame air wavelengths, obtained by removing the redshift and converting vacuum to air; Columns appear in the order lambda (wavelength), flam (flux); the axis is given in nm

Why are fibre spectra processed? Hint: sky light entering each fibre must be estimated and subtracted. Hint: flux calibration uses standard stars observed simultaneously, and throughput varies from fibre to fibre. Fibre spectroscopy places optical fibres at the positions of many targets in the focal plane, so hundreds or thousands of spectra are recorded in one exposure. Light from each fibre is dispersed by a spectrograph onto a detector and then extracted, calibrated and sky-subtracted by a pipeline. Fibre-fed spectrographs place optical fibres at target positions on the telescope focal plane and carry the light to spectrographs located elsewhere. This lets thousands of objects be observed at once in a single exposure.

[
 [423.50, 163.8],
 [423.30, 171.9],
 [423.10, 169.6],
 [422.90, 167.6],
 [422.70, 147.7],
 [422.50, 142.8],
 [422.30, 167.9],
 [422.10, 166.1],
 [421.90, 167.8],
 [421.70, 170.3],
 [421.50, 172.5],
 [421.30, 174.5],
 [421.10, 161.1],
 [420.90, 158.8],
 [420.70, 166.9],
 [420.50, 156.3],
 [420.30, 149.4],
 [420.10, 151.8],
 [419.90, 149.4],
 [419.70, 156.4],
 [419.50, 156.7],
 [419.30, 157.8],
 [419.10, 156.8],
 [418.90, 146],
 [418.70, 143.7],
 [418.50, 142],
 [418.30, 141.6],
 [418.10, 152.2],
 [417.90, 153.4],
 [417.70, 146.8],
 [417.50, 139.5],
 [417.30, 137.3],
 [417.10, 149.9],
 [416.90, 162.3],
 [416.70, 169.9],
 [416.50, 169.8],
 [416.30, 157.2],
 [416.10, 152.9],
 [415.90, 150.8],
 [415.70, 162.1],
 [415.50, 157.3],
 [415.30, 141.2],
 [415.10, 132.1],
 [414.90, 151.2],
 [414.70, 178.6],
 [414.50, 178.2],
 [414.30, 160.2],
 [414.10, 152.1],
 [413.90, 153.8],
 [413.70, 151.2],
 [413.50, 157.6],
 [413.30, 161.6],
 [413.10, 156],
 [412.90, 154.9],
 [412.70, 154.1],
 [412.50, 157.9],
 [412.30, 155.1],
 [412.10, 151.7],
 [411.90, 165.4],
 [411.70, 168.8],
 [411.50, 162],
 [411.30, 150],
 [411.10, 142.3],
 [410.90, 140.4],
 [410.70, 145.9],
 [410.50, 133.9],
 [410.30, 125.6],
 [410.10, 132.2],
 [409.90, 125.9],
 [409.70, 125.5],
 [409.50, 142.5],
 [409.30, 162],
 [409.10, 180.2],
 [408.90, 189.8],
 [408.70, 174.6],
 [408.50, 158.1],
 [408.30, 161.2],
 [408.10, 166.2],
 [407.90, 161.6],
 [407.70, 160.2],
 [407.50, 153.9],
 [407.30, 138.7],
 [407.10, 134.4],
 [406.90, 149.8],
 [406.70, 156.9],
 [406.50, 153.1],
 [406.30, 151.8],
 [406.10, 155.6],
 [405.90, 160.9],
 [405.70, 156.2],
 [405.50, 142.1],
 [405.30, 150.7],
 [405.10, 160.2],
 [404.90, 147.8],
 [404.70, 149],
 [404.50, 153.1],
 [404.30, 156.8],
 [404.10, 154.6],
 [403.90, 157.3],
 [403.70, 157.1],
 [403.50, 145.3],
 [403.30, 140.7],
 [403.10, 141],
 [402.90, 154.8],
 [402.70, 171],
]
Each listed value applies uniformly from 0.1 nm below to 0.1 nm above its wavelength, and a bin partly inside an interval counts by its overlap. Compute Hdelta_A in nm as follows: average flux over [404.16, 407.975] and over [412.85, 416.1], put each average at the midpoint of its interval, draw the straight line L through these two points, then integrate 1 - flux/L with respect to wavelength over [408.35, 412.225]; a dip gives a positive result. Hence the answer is 0.07 nm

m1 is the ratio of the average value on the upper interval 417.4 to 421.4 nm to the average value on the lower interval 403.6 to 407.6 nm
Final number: 1.01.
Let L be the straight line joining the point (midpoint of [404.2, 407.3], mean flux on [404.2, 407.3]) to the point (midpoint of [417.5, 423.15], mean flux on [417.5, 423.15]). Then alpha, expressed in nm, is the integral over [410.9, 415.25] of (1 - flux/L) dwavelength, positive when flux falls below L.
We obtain -0.07 nm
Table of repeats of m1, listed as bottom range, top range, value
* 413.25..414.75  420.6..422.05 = 1.04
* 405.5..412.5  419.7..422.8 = 1.05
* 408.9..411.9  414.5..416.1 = 1.05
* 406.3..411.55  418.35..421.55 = 1.03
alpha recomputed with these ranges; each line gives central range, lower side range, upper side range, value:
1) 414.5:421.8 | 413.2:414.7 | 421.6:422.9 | 0.25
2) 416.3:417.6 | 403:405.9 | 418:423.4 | 0.01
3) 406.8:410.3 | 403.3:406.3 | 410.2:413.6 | -0.02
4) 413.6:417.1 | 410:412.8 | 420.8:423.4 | -0.06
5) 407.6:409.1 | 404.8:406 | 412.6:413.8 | -0.14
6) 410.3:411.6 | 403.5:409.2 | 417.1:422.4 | 0.10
